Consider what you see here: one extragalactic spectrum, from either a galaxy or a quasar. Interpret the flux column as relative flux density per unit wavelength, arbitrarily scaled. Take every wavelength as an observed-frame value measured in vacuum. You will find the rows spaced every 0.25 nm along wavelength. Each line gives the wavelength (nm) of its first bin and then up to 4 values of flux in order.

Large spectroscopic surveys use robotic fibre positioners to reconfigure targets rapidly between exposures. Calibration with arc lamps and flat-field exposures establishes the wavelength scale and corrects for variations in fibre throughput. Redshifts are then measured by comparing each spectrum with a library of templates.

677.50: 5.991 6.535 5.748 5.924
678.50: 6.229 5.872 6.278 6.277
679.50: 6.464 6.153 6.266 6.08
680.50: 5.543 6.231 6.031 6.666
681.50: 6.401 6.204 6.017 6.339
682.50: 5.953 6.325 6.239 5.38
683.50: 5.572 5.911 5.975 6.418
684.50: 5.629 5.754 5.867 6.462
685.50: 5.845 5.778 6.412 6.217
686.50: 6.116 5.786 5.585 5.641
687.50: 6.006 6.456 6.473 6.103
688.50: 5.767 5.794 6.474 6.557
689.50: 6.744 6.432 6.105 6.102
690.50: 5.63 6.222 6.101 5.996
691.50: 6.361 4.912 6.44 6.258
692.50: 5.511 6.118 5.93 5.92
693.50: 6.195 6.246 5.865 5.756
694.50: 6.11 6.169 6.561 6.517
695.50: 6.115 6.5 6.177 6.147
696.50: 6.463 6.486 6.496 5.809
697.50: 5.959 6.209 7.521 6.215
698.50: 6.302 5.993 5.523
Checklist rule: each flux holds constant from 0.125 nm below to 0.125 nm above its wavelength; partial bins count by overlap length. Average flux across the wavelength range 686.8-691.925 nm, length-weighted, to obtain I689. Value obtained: 6.07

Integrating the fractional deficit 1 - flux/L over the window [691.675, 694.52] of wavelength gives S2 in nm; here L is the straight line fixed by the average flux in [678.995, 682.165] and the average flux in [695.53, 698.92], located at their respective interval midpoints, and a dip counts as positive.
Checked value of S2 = 0.15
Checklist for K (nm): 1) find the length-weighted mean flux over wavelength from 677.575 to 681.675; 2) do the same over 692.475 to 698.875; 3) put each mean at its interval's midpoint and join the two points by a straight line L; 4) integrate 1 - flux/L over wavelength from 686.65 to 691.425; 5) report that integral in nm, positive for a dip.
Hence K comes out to 0.07 nm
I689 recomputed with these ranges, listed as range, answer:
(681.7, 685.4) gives 6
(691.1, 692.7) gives 5.93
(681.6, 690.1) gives 6.07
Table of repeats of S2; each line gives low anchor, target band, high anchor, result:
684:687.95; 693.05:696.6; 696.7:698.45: 0.057 nm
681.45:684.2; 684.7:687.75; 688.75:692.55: 0.045 nm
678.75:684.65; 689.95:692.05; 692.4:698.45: 0.071 nm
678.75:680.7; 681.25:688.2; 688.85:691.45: 0.161 nm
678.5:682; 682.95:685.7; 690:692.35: 0.097 nm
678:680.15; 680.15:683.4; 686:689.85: 0.026 nm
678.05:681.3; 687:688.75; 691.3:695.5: 0.019 nm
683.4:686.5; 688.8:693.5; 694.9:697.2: 0.077 nm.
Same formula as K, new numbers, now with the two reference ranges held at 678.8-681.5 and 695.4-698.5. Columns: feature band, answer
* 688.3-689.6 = 0.005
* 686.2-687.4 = 0.078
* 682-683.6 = 0.063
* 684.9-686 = 0.036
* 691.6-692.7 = 0.085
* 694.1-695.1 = 0.030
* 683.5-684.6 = 0.051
